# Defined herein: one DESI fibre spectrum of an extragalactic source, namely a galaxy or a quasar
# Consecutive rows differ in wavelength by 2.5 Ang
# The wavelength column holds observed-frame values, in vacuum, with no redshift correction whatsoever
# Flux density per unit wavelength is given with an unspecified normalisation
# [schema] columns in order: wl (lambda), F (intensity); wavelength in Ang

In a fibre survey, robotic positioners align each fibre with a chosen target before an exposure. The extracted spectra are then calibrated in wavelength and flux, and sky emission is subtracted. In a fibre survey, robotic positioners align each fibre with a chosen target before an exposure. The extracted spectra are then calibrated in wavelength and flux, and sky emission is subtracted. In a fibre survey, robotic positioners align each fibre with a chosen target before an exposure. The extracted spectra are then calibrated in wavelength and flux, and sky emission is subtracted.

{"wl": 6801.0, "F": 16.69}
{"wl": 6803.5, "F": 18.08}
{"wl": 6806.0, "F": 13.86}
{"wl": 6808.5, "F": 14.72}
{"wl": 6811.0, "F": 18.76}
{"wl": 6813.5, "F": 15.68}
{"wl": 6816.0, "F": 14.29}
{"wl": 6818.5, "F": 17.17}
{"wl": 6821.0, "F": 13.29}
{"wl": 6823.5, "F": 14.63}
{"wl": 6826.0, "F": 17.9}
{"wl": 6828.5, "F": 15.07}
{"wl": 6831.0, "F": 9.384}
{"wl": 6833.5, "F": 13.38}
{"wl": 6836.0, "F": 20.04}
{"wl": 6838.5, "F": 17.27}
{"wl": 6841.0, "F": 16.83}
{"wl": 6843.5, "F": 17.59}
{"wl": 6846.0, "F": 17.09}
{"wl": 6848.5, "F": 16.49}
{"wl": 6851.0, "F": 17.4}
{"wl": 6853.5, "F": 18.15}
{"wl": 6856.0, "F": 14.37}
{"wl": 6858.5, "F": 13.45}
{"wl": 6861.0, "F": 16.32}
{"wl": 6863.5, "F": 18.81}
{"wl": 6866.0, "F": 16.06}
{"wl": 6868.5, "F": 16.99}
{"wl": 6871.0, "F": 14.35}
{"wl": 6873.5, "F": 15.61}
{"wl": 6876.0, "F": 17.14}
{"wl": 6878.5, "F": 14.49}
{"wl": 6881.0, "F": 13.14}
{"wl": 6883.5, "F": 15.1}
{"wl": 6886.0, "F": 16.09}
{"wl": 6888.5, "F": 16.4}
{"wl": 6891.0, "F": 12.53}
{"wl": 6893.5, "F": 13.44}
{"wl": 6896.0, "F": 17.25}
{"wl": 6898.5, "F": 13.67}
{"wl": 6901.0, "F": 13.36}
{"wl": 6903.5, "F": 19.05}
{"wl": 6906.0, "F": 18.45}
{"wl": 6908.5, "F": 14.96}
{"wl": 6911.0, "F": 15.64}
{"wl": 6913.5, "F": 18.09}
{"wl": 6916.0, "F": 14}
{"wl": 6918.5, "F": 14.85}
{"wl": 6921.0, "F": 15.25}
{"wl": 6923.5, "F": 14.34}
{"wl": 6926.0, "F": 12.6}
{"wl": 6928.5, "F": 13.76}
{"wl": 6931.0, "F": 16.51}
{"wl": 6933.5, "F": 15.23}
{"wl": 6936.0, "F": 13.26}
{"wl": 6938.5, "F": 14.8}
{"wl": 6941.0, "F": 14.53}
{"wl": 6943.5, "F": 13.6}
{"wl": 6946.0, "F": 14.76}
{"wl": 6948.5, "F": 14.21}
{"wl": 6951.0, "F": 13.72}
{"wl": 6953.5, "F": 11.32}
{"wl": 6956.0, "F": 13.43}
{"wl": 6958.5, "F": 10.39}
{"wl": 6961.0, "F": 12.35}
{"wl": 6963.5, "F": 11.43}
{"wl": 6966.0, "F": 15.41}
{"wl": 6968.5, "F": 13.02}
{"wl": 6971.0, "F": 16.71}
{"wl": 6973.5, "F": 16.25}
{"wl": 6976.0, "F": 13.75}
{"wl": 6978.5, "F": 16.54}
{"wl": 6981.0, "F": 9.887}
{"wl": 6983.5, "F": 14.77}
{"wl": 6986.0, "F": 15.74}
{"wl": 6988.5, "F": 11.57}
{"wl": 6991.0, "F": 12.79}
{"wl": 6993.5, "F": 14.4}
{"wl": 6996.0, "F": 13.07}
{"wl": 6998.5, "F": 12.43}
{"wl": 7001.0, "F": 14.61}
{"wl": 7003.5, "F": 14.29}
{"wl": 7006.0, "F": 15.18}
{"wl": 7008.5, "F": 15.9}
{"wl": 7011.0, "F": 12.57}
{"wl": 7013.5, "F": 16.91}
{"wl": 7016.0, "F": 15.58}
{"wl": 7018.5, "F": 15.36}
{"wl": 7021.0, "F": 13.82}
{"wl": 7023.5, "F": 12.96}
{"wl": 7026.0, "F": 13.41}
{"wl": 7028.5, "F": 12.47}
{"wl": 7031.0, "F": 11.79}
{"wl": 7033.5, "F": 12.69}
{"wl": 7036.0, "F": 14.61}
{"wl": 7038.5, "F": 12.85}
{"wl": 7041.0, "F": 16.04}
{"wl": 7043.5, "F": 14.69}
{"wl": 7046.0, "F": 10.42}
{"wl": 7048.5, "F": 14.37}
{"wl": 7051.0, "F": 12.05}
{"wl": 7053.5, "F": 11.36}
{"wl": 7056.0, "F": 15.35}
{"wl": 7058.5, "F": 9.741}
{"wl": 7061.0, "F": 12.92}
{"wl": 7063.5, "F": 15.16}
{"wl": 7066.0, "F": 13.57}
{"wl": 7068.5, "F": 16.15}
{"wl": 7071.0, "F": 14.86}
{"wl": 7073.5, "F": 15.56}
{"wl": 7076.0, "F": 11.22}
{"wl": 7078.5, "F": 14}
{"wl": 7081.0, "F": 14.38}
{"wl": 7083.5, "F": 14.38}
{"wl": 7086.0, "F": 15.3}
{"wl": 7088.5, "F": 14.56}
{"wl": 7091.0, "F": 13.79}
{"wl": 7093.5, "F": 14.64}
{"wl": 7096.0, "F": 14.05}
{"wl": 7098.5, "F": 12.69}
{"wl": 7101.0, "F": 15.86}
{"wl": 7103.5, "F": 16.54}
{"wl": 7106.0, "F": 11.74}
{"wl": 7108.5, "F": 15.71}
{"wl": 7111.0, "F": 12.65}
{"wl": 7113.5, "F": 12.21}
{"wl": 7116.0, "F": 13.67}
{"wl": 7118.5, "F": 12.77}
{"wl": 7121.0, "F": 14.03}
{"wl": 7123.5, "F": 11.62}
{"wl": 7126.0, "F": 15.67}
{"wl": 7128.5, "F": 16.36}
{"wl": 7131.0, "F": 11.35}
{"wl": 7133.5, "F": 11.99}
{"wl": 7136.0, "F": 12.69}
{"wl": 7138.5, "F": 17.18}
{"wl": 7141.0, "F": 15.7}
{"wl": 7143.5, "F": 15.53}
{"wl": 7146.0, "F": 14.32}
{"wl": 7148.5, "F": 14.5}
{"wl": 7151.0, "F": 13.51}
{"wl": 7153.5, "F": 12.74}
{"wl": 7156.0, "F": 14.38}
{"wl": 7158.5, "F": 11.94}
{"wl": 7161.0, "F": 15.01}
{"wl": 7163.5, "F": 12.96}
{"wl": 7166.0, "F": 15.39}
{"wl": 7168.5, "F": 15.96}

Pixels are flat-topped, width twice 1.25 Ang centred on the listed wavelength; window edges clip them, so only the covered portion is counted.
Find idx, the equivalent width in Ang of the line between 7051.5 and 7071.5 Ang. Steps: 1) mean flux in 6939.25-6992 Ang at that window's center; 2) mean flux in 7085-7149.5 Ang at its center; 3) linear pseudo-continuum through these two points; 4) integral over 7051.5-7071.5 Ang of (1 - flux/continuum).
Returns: 0.6 Ang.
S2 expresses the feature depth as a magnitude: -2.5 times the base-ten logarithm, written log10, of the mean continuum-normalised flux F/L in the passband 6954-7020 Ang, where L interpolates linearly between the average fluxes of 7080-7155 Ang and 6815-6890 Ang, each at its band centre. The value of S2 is 0.070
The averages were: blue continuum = 15.8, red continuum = 14.1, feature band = 14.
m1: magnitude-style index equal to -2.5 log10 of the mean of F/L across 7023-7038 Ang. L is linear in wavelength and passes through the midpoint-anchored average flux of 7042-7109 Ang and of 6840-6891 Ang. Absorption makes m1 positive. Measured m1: 0.11 mag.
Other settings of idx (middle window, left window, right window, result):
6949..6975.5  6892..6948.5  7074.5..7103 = 2.5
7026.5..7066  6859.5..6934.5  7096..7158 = 3.7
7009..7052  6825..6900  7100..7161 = 2.6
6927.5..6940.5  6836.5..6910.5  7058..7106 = 0.6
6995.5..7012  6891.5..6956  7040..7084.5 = 0.1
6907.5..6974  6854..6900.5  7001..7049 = 2.4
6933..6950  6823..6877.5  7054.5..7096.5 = 1.1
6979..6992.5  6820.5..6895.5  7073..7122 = 1.4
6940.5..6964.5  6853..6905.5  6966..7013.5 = 2.8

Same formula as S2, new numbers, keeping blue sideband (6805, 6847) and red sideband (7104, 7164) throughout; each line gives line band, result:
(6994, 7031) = 0.03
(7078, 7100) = -0.01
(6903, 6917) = -0.10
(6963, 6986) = 0.03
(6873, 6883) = 0.02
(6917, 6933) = 0.04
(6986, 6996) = 0.11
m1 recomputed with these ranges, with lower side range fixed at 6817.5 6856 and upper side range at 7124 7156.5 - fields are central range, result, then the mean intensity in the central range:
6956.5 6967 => 0.23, 12.4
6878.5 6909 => 0.03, 15.3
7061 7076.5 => 0.02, 14.5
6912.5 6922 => 0.01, 15.5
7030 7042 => 0.10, 13.6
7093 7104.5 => -0.02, 14.7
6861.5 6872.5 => -0.04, 16.5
